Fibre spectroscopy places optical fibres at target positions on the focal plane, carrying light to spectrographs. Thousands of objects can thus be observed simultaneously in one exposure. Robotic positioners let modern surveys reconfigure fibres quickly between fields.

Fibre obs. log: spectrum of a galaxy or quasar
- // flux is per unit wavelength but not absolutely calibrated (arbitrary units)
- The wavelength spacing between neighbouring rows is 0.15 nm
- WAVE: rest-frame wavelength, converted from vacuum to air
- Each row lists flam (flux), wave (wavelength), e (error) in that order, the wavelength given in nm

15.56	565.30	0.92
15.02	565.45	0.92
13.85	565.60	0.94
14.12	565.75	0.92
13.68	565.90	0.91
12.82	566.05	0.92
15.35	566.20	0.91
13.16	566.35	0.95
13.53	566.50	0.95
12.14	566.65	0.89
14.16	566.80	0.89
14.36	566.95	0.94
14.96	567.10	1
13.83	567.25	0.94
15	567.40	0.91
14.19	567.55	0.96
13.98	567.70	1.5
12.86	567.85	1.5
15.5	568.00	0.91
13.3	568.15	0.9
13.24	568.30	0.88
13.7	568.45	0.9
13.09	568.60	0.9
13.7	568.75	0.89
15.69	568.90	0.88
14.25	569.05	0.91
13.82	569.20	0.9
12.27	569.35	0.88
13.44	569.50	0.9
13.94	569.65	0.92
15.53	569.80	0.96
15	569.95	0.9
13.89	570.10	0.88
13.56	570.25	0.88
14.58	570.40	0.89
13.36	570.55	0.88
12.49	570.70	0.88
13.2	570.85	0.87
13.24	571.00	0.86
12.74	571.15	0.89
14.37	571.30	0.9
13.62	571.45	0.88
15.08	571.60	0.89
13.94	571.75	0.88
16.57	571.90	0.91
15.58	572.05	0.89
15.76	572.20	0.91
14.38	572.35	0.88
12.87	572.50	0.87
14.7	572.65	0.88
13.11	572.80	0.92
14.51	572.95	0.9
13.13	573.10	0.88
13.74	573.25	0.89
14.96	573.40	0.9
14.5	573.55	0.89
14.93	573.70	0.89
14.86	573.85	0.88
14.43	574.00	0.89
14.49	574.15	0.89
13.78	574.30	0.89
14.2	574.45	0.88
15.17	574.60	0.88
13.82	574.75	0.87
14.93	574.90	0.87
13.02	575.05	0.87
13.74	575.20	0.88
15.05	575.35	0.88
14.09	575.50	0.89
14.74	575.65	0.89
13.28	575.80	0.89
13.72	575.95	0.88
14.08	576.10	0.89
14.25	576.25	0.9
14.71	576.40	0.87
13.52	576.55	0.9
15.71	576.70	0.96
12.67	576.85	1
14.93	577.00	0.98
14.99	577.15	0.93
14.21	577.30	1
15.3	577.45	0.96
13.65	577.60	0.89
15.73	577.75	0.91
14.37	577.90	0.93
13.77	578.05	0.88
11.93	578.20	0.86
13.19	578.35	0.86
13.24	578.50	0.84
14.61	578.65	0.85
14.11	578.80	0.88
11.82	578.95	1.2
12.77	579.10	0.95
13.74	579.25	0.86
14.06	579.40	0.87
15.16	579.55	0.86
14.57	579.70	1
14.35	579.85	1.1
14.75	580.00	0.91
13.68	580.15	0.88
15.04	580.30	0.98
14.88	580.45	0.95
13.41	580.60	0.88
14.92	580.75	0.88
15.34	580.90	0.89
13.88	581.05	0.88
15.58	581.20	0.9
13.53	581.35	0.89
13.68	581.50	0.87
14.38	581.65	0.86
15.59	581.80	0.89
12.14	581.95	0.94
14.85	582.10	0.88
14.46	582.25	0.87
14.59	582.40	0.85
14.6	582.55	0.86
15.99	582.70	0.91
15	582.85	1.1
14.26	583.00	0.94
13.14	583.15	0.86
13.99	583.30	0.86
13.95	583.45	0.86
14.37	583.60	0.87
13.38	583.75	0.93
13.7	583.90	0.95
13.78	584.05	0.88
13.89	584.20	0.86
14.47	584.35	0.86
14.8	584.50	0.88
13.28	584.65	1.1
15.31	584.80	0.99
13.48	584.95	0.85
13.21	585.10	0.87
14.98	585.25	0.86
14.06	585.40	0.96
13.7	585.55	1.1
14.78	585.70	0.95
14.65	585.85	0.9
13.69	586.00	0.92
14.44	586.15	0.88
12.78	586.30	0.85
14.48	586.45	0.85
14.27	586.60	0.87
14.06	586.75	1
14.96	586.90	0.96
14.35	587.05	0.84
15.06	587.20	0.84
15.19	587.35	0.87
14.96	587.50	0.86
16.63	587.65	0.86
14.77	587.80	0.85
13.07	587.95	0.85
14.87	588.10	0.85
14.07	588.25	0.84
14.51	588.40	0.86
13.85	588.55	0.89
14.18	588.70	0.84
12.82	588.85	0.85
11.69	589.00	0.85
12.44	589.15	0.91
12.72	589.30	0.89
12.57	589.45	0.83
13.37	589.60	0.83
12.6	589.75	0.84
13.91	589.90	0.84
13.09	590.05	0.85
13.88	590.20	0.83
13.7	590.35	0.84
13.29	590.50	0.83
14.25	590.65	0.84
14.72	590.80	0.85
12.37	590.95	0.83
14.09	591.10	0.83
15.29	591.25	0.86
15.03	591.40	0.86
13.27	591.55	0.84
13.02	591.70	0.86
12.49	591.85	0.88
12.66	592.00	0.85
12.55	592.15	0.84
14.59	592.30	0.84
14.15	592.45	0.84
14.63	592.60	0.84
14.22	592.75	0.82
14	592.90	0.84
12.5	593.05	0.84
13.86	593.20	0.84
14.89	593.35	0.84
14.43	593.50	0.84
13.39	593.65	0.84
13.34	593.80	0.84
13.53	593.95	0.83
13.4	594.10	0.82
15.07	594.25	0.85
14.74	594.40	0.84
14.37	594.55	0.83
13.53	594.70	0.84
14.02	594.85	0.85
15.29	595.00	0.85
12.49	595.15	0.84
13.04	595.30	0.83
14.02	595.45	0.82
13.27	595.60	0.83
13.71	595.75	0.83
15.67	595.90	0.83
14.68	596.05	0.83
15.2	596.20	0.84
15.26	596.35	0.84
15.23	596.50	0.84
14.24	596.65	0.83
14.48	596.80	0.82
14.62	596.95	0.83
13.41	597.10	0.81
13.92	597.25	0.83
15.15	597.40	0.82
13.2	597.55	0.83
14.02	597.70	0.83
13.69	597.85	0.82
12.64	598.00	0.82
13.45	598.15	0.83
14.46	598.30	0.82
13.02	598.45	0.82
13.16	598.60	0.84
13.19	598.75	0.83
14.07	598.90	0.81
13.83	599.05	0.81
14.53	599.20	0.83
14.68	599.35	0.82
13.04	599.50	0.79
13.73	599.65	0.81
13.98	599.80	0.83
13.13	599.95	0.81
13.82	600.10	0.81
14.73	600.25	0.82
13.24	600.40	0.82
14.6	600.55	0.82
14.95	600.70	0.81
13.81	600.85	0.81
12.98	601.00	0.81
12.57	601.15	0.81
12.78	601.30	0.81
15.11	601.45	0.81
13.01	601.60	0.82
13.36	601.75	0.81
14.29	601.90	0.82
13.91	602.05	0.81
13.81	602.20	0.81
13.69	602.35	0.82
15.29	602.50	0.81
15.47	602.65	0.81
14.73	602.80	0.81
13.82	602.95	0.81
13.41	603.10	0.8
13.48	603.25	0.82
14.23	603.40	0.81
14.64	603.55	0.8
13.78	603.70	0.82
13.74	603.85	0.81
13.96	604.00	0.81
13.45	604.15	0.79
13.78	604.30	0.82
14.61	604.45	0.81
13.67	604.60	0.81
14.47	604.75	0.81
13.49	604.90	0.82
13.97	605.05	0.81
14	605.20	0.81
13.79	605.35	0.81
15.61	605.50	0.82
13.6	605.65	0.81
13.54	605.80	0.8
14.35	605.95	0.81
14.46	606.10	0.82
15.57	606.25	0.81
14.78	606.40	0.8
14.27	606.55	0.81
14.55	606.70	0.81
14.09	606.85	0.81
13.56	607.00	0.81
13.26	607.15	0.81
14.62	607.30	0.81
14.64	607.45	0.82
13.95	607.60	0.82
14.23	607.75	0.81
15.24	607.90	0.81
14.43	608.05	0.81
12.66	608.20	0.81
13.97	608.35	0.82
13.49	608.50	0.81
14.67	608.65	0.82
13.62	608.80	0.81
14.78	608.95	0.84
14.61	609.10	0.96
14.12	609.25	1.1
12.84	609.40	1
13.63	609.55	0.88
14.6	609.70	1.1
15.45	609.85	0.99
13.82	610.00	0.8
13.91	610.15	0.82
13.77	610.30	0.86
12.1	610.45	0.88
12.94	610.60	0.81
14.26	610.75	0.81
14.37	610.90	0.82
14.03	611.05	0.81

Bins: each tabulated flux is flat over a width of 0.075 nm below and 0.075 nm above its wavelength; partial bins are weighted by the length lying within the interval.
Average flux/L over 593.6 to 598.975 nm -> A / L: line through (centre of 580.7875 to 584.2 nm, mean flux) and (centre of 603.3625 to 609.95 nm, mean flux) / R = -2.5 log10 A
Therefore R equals 0.02 mag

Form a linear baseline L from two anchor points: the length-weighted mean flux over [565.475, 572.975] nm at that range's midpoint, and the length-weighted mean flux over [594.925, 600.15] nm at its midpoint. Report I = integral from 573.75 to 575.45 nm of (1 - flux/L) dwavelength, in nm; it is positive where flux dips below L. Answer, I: -0.039 nm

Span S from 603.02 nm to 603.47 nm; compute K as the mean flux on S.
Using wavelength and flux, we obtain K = 13.7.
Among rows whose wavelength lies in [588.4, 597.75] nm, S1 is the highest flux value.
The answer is 15.67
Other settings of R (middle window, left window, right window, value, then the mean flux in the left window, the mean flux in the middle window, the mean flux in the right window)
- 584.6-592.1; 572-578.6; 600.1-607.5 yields 0.02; 14.2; 13.9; 14.1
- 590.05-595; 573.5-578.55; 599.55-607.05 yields 0.02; 14.2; 13.9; 14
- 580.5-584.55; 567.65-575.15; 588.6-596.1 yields -0.03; 14.1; 14.3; 13.7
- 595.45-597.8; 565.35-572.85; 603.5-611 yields -0.02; 14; 14.4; 14.1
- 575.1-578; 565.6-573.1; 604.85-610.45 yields -0.02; 14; 14.3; 14.1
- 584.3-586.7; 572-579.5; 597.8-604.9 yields -0.01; 14.1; 14.1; 13.9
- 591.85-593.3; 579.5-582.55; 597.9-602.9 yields 0.03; 14.4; 13.6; 13.8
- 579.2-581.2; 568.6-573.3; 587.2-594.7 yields -0.04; 14.1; 14.5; 13.8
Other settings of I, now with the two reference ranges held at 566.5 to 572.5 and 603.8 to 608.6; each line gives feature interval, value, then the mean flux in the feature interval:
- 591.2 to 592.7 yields 0.04 nm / 13.8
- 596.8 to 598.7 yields 0.05 nm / 13.8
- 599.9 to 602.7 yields 0.04 nm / 13.9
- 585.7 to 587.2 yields -0.02 nm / 14.3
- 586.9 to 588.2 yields -0.07 nm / 14.9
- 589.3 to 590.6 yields 0.07 nm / 13.3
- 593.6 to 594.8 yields 0.01 nm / 13.9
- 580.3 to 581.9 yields -0.05 nm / 14.5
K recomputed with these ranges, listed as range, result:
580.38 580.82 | 14.4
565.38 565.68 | 14.4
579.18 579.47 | 13.9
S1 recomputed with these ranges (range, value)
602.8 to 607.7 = 15.61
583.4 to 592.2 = 16.63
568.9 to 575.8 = 16.57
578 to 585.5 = 15.99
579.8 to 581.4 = 15.58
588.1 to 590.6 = 14.87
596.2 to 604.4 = 15.47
